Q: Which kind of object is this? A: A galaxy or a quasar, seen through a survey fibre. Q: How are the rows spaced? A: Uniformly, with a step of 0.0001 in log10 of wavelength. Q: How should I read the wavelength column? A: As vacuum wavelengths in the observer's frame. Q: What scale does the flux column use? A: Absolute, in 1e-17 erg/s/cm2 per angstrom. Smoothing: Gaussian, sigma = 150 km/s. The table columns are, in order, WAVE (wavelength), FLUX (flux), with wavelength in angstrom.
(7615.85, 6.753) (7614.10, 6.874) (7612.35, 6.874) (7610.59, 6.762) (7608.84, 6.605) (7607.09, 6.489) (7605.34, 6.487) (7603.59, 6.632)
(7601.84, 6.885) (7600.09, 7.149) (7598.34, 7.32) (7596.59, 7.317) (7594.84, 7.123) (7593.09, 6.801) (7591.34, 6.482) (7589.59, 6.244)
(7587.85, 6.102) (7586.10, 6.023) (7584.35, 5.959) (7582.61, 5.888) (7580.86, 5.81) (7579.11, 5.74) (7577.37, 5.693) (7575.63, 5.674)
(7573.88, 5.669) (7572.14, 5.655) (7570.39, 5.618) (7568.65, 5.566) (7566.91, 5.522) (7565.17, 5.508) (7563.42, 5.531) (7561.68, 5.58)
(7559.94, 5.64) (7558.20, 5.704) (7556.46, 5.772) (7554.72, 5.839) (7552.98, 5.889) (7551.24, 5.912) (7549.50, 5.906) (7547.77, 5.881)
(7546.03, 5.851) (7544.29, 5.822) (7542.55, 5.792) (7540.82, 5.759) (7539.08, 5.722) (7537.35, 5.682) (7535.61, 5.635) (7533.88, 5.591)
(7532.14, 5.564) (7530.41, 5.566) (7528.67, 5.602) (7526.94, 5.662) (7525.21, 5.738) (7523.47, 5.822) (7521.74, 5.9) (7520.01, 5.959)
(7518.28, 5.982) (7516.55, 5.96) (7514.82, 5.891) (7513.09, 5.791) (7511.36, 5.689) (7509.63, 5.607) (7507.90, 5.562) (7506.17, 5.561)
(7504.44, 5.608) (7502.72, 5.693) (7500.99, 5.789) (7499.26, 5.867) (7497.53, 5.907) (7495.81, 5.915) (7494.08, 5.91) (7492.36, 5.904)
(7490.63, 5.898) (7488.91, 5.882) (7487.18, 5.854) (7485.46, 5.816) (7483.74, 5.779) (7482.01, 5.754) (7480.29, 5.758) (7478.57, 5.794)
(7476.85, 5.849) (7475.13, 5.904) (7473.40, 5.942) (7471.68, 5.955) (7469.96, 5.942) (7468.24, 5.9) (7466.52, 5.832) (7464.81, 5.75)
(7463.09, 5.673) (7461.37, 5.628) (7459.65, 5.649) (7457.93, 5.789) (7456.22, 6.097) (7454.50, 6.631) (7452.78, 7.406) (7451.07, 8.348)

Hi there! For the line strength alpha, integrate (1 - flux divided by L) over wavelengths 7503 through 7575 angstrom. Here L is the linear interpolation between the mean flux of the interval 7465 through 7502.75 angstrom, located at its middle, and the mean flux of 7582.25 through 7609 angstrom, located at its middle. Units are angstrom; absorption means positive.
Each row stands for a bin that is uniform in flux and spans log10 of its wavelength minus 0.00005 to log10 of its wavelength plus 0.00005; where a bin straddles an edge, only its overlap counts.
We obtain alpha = 5.85 angstrom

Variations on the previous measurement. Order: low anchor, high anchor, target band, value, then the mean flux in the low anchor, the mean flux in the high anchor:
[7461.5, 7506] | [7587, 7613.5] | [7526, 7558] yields 2.8 angstrom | 5.83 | 6.75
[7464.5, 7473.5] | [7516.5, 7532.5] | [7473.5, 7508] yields 0.2 angstrom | 5.9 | 5.77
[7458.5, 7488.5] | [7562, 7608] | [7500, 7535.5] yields 1.4 angstrom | 5.81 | 6.18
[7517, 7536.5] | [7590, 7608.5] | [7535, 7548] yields 0.4 angstrom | 5.73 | 6.84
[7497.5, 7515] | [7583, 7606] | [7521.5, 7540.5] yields 0.9 angstrom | 5.71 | 6.64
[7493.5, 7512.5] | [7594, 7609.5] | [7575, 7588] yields 1.6 angstrom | 5.73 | 6.89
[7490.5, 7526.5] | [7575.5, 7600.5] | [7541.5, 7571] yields 2.0 angstrom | 5.8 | 6.36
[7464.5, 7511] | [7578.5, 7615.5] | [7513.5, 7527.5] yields 0.4 angstrom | 5.81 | 6.56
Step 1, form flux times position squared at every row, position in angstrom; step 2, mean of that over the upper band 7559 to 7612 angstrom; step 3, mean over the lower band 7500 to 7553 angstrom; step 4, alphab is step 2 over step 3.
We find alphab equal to 1.1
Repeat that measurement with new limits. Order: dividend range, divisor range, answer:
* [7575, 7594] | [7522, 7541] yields 1.08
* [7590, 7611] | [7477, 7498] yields 1.20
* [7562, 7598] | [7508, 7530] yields 1.06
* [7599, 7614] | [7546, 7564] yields 1.19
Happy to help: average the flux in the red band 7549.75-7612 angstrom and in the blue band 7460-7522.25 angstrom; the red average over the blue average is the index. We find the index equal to 1.06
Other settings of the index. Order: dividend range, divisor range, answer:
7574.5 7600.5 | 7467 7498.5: 1.08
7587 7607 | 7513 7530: 1.16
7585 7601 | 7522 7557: 1.17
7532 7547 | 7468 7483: 0.98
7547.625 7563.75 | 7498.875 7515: 1.01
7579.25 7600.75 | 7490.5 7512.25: 1.13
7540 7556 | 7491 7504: 1.00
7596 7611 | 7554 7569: 1.22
